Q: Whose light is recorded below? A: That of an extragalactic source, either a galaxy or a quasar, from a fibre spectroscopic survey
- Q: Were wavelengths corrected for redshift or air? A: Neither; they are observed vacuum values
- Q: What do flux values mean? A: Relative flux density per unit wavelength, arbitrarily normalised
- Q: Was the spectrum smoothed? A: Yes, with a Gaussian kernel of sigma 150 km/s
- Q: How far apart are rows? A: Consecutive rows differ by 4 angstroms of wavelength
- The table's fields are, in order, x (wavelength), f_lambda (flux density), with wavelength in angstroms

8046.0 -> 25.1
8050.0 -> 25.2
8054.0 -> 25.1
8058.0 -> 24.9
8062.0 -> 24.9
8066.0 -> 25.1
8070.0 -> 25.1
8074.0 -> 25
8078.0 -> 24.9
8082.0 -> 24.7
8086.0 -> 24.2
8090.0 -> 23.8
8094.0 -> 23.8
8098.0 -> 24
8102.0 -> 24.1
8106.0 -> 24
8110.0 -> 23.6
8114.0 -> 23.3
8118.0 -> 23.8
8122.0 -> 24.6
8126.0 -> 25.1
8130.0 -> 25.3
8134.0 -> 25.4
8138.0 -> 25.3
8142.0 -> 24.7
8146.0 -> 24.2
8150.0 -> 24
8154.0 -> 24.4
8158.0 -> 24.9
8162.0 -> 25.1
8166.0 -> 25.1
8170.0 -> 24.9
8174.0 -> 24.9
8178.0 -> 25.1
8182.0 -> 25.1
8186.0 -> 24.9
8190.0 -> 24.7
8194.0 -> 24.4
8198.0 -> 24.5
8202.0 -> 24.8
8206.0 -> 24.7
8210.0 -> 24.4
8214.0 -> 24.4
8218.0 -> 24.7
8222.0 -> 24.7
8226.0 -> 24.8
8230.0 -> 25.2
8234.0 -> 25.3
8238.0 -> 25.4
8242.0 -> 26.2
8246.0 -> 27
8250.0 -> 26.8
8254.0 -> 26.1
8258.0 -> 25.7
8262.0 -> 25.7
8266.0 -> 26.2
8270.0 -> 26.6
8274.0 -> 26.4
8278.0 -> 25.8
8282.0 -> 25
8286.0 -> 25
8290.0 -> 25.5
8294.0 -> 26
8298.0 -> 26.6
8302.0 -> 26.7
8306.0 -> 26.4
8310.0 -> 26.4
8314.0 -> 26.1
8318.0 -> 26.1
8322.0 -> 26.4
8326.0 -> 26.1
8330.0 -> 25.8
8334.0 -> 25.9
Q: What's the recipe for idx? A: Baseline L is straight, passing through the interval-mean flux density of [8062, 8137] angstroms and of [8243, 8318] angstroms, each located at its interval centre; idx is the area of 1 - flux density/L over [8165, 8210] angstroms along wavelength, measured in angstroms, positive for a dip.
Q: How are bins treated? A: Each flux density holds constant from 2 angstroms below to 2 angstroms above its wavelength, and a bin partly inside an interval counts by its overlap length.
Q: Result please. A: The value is 0.8 angstroms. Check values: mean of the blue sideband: 24.5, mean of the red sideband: 26.1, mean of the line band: 24.8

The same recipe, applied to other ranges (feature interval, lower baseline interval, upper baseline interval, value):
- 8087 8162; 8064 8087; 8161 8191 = 1.7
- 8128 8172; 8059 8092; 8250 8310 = 0.6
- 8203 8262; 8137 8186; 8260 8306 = 0.2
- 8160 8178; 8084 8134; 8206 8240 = -0.3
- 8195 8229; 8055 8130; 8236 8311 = 1.2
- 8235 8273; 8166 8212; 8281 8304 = -1.1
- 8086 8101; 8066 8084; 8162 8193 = 0.6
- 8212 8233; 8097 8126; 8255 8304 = 0.4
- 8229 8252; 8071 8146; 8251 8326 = -0.4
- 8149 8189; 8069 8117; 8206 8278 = 0.1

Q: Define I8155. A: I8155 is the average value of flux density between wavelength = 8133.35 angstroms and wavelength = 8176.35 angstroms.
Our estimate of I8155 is 24.8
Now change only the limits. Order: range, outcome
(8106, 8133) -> 24.3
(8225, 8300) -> 25.9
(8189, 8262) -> 25.2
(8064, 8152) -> 24.5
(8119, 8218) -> 24.8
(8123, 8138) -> 25.2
